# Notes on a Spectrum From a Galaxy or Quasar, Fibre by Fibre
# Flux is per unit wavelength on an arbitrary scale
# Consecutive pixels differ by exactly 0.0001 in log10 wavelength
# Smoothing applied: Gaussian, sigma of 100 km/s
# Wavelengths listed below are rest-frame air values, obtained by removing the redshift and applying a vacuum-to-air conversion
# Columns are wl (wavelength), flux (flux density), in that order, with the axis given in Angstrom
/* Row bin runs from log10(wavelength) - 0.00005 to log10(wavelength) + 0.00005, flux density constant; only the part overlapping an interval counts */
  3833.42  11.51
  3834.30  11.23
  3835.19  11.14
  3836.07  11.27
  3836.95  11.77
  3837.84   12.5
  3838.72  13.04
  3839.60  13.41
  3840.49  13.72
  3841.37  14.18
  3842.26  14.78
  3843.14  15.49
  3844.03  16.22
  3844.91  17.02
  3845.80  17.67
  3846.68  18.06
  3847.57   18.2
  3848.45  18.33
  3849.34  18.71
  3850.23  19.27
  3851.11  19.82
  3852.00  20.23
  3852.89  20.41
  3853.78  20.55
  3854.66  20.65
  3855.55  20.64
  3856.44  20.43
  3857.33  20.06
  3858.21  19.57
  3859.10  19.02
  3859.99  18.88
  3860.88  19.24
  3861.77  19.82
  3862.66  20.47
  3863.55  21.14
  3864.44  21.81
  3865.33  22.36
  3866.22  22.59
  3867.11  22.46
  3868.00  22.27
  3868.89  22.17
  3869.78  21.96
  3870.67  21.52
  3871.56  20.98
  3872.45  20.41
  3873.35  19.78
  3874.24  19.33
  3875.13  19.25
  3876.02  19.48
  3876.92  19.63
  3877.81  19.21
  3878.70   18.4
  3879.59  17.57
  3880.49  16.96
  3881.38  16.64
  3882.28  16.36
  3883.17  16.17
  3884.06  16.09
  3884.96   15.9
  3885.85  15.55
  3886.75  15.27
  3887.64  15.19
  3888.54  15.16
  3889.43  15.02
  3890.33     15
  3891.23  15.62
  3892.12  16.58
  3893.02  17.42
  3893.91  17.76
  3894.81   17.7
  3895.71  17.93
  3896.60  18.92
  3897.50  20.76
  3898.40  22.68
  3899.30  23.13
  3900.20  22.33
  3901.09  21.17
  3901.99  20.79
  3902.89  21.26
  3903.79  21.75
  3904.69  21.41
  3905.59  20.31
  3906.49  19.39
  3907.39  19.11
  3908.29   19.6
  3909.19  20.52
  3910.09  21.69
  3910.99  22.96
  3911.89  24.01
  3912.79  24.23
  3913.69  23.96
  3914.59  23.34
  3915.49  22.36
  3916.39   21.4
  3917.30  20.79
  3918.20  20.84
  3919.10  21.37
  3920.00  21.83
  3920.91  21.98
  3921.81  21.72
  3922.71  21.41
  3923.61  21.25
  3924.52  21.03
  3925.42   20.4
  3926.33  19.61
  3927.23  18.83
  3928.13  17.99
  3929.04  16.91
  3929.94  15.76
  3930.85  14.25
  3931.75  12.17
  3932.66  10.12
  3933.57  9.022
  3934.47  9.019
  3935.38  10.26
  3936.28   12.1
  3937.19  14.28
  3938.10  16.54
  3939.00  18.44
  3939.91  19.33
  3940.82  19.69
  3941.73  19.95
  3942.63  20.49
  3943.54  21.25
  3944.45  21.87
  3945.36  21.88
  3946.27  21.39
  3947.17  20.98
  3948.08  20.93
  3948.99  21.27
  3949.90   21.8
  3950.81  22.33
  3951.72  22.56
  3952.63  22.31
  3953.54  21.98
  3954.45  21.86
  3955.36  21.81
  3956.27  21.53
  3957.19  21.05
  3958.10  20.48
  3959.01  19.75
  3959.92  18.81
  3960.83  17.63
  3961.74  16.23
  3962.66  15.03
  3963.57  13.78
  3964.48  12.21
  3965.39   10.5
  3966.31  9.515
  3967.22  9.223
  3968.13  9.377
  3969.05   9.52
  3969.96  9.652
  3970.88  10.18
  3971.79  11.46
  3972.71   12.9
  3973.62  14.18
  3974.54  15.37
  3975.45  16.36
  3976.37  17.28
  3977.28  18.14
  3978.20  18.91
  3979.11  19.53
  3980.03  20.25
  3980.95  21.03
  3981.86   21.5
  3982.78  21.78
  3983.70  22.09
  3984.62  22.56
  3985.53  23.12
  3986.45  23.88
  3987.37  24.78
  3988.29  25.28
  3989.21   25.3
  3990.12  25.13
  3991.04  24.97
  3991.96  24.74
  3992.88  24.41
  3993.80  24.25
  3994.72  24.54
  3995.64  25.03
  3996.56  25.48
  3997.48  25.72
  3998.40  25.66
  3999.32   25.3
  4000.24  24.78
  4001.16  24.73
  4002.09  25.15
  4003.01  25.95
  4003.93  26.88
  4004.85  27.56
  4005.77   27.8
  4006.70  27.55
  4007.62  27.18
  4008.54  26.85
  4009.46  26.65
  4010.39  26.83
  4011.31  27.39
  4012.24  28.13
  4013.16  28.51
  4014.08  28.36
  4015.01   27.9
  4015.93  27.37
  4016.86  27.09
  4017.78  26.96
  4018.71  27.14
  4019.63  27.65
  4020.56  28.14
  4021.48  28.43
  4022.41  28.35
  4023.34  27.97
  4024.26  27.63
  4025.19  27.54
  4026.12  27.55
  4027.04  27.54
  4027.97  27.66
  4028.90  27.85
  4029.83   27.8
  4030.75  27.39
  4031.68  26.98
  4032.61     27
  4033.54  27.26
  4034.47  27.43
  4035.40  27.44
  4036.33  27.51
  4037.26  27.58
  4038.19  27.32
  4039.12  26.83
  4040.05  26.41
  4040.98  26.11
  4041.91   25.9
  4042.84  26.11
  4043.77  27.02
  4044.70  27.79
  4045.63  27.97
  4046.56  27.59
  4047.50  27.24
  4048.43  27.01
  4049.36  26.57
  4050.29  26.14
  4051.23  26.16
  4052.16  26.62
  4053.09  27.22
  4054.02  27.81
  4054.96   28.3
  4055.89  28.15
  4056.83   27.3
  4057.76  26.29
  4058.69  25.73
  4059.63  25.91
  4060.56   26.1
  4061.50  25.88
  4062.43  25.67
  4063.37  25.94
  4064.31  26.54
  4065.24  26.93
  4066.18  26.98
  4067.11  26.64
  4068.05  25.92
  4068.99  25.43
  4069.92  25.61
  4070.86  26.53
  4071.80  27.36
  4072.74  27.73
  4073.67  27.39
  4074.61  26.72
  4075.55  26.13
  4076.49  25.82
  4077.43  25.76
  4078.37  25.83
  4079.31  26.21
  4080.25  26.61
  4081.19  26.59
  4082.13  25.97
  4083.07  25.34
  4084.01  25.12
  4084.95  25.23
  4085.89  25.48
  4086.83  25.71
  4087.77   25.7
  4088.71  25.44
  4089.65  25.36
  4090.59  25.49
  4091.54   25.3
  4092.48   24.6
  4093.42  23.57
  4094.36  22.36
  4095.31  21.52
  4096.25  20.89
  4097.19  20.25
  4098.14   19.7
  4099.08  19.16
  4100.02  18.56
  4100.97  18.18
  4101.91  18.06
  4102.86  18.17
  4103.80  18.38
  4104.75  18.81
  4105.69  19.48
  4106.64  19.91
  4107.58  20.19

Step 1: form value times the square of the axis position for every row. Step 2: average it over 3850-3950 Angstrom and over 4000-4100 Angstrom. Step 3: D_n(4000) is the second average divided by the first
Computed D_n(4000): 1.5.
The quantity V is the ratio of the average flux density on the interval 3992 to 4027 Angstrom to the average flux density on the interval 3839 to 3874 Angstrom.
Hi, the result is 1.39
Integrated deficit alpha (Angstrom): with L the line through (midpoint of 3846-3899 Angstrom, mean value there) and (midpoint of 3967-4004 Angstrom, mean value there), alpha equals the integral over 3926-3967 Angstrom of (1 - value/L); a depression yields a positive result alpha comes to 5.0 Angstrom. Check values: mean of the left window 19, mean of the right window 20.7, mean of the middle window 17.6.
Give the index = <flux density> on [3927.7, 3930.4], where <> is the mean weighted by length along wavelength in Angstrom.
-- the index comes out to 16.8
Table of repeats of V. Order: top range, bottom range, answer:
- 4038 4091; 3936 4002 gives 1.35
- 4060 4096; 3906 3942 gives 1.37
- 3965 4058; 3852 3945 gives 1.27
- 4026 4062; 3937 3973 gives 1.54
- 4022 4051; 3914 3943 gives 1.51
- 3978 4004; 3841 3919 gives 1.23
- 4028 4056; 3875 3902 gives 1.52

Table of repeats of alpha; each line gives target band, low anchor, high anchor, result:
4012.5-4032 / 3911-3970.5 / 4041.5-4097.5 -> -3.85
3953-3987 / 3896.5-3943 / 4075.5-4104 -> 5.73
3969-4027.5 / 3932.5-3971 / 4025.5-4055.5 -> -3.36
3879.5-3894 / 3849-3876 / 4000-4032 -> 3.72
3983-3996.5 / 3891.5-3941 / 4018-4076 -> -0.42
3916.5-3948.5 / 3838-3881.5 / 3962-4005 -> 2.16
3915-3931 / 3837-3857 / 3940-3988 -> -1.86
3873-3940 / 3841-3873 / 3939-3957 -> 6.51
